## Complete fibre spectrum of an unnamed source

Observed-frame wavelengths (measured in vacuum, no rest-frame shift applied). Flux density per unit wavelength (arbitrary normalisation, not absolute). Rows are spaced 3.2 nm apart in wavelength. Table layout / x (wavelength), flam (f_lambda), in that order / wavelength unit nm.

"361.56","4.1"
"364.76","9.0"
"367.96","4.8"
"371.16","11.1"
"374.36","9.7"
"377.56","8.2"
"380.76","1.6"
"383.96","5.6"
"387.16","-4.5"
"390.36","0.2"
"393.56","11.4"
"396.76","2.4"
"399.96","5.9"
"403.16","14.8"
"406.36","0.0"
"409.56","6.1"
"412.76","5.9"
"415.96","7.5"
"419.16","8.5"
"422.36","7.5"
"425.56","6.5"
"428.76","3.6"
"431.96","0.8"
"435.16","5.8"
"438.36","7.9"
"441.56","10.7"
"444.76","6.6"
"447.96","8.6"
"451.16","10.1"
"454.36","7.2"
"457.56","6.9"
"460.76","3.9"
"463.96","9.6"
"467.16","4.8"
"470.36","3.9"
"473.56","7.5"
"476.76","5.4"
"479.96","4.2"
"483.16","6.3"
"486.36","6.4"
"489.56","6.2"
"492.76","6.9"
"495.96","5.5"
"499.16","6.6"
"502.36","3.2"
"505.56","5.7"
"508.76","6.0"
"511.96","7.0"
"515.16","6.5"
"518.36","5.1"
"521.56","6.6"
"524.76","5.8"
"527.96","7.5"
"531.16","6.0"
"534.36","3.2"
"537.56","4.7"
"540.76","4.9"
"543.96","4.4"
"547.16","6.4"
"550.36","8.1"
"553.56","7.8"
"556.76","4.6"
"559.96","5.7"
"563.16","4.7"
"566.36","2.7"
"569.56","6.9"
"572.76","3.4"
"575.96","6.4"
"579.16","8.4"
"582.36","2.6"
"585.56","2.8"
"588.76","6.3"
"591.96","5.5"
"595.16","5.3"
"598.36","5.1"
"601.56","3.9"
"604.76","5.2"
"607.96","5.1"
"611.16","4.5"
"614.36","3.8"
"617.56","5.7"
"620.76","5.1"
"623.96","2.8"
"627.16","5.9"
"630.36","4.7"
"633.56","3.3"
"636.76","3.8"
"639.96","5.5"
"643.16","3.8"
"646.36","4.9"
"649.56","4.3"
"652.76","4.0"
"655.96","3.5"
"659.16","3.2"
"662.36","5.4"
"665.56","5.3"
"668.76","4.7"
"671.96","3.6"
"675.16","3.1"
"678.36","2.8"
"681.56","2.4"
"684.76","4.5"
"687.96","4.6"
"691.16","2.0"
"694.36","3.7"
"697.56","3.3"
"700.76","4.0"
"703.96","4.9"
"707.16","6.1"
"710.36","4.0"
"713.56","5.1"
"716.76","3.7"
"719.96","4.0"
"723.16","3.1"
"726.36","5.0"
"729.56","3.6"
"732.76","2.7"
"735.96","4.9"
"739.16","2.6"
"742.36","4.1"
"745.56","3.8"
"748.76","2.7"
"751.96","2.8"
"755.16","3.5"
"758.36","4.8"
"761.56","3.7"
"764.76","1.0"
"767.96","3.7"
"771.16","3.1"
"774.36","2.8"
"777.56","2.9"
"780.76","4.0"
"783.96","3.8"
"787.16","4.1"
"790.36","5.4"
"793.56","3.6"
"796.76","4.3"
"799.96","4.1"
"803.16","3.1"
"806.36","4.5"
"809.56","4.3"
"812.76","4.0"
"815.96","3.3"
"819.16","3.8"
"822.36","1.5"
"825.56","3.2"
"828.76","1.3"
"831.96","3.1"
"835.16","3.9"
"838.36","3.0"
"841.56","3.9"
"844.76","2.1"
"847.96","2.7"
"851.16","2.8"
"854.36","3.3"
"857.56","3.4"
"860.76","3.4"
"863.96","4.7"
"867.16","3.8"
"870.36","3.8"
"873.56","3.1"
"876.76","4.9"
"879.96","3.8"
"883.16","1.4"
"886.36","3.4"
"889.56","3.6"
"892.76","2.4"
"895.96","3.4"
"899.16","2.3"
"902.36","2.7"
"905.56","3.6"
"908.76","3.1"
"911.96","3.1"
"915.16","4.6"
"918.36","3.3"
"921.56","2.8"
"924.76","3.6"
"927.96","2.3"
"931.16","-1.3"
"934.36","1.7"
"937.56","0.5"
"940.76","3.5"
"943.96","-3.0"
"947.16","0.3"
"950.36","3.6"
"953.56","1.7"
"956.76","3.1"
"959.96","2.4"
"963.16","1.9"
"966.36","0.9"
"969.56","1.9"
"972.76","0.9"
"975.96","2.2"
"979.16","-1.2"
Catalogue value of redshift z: 0.078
